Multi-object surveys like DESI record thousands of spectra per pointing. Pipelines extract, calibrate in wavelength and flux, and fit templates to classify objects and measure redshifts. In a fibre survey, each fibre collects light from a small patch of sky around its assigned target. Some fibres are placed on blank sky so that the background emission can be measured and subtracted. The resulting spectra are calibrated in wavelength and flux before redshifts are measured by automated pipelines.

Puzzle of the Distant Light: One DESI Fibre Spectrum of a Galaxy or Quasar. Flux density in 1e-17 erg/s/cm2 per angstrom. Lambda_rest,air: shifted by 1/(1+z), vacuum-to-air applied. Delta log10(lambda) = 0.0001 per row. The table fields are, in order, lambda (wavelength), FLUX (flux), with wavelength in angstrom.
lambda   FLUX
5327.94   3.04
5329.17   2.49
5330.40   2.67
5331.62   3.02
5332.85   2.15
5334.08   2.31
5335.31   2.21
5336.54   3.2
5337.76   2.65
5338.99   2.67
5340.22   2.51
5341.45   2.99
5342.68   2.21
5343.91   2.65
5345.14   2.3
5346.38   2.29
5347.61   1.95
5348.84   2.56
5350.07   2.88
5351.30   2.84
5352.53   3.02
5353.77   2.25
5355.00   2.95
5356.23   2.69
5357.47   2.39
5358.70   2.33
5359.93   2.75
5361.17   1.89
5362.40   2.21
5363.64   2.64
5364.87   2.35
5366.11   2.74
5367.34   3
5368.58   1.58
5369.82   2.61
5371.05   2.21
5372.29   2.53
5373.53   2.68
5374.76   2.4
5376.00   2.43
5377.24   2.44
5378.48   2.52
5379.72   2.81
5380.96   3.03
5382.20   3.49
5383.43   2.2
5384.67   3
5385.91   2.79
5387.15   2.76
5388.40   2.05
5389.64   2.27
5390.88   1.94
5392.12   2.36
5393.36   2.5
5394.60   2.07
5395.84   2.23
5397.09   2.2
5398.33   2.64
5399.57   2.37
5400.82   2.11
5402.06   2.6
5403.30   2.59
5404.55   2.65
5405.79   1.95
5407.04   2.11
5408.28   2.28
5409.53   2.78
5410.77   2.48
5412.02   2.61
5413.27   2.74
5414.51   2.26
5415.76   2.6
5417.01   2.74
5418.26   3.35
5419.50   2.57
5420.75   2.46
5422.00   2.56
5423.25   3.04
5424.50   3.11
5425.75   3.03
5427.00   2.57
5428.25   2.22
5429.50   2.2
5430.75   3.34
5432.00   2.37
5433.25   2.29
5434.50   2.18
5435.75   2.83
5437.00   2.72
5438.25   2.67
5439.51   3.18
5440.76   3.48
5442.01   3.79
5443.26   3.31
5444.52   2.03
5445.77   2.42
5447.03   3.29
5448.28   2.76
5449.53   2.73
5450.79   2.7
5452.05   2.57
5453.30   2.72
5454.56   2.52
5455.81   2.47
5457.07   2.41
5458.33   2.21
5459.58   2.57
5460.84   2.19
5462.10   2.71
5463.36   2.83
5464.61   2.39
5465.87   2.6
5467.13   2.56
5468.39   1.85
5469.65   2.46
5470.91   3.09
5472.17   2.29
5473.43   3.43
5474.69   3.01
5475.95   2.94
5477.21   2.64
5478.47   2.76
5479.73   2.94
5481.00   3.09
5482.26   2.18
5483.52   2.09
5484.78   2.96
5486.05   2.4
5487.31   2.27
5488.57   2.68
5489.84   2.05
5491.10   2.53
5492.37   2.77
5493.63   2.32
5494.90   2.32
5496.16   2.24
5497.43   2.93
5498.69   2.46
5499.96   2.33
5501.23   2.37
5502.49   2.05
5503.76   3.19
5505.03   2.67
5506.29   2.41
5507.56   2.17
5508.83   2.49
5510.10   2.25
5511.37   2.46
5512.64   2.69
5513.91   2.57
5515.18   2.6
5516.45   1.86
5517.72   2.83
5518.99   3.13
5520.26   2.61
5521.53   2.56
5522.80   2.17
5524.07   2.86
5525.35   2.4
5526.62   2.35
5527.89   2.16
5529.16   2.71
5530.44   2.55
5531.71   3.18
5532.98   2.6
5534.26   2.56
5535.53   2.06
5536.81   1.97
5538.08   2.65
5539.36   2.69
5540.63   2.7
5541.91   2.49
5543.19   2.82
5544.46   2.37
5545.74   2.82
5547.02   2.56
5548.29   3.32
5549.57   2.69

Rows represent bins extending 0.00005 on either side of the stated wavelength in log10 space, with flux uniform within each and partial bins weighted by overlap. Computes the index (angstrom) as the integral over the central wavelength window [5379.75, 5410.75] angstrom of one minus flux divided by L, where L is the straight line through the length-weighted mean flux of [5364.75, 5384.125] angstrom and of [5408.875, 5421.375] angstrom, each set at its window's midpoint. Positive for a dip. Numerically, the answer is 1.8 angstrom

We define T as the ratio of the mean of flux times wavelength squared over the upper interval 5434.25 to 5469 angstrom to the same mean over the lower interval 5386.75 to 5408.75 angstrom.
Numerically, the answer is 1.18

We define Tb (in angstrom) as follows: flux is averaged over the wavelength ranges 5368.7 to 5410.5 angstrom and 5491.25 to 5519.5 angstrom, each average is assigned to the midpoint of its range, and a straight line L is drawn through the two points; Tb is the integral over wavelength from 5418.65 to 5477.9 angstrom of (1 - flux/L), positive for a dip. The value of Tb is -5.0 angstrom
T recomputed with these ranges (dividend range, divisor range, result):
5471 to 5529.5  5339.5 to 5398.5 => 1.07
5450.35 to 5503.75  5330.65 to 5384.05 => 1.05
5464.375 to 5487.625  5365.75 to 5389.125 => 1.06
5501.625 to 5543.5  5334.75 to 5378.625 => 1.07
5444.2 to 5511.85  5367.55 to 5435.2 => 1.04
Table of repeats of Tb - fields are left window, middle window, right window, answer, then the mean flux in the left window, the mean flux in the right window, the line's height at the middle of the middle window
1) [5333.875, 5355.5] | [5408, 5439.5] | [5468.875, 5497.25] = -0.7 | 2.58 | 2.61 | 2.6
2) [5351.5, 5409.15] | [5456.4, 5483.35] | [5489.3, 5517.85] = -1.7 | 2.47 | 2.45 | 2.46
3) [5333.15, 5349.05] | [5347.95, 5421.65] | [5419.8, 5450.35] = 2.9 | 2.49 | 2.77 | 2.62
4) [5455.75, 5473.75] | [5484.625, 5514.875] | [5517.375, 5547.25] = 0.9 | 2.52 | 2.57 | 2.55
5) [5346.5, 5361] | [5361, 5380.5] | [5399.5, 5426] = 0.9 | 2.57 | 2.59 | 2.57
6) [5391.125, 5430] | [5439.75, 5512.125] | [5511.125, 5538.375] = -2.5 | 2.51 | 2.52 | 2.52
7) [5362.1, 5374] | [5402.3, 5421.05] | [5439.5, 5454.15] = 1.1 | 2.46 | 2.9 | 2.7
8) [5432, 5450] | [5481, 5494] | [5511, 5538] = 1.0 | 2.82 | 2.52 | 2.65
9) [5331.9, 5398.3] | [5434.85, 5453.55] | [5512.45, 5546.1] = -2.6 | 2.51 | 2.55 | 2.53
